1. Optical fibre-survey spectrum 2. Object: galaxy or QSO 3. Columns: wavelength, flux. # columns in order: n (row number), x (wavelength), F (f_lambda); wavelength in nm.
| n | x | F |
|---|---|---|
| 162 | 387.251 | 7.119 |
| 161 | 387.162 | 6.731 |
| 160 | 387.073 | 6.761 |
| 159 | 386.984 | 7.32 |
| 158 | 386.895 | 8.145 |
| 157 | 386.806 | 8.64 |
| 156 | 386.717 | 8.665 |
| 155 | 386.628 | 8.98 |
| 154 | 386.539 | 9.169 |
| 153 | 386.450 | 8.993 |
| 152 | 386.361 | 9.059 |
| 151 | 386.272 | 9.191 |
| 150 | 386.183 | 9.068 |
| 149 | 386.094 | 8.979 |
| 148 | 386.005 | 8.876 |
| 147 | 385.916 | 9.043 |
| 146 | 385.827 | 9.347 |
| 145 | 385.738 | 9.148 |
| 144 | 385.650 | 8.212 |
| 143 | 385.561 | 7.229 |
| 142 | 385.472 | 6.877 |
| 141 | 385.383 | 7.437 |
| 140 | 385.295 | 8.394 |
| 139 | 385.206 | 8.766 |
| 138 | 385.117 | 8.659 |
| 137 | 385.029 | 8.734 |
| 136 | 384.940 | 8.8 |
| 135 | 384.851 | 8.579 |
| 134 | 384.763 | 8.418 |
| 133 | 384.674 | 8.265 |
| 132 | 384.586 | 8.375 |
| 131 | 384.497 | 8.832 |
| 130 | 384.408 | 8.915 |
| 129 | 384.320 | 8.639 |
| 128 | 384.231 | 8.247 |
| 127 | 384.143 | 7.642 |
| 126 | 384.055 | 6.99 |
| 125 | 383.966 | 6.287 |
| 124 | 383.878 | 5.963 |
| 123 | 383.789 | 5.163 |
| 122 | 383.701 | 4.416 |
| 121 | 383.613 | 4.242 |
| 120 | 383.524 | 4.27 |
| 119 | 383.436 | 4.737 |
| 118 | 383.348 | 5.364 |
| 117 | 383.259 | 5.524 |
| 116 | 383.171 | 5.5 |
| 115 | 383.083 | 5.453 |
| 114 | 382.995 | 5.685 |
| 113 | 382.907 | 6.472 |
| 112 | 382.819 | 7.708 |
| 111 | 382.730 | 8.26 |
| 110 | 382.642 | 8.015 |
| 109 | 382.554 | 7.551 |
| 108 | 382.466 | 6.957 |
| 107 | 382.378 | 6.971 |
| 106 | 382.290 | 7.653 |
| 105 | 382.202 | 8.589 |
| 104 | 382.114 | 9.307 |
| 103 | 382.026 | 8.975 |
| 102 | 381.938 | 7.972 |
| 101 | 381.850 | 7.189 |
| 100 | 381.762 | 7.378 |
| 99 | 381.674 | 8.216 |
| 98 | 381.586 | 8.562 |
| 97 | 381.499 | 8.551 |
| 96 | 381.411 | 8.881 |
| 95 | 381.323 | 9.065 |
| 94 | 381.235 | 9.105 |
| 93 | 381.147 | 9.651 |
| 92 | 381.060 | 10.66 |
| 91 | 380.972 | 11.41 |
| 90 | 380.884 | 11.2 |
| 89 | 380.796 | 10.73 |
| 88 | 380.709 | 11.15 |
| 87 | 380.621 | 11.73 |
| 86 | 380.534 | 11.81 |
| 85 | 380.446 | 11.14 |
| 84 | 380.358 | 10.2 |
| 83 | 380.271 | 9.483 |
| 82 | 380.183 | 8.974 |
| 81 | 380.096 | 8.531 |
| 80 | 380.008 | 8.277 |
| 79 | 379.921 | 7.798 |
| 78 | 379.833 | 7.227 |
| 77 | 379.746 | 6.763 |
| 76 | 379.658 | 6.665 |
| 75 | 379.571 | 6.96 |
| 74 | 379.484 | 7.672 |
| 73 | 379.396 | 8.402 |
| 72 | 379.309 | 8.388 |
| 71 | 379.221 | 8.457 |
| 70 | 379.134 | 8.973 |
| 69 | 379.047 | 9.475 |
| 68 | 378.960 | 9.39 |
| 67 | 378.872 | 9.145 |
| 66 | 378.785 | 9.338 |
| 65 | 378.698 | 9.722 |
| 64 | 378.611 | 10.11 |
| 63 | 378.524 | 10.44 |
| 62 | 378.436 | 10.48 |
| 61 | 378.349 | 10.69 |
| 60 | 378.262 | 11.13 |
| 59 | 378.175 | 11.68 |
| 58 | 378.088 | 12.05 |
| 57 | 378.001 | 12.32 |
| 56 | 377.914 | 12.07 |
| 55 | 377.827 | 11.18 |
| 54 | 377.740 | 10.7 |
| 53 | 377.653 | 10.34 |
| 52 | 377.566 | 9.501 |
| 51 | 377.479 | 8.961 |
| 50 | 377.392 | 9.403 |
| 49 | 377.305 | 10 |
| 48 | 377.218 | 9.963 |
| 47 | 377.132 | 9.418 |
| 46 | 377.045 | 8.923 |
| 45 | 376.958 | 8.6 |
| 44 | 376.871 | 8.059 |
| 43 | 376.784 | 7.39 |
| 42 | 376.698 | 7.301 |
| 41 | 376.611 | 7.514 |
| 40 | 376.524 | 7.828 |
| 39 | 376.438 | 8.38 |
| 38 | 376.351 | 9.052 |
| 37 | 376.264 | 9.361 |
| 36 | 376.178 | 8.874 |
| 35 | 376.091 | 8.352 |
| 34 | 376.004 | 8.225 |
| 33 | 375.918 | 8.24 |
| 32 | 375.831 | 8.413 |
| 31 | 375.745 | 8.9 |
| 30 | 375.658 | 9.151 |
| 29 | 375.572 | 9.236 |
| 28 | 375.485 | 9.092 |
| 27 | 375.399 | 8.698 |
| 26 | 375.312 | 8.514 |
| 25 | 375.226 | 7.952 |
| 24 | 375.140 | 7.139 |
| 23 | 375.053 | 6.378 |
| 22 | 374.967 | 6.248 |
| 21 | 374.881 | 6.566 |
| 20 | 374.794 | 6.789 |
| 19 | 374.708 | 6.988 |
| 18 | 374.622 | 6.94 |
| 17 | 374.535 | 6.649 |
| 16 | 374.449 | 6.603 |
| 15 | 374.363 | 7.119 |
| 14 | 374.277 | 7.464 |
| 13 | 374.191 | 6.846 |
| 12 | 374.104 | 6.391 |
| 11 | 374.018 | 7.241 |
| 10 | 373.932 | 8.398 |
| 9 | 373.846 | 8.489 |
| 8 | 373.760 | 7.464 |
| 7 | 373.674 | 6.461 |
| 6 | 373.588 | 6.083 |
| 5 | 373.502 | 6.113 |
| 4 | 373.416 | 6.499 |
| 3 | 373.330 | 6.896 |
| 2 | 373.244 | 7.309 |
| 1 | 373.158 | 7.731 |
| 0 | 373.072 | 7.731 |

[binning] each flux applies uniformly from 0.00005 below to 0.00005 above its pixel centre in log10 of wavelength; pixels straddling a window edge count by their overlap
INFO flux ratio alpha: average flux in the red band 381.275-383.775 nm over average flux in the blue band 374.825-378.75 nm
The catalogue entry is 0.8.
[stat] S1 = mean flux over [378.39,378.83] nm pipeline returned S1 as 10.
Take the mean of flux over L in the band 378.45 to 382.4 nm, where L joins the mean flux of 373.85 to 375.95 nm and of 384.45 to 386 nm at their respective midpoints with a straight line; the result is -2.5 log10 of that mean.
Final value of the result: -0.129 mag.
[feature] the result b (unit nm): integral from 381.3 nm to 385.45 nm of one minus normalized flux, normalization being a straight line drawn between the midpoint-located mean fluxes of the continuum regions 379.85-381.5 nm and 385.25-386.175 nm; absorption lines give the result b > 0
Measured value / 0.762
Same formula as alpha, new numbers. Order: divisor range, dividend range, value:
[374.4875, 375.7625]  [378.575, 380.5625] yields 1.15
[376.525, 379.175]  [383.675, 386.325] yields 0.83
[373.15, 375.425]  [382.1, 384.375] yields 0.93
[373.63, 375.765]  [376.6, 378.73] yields 1.33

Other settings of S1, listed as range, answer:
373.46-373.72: 6.24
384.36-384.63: 8.7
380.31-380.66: 11.2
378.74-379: 9.28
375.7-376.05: 8.44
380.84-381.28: 10.4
